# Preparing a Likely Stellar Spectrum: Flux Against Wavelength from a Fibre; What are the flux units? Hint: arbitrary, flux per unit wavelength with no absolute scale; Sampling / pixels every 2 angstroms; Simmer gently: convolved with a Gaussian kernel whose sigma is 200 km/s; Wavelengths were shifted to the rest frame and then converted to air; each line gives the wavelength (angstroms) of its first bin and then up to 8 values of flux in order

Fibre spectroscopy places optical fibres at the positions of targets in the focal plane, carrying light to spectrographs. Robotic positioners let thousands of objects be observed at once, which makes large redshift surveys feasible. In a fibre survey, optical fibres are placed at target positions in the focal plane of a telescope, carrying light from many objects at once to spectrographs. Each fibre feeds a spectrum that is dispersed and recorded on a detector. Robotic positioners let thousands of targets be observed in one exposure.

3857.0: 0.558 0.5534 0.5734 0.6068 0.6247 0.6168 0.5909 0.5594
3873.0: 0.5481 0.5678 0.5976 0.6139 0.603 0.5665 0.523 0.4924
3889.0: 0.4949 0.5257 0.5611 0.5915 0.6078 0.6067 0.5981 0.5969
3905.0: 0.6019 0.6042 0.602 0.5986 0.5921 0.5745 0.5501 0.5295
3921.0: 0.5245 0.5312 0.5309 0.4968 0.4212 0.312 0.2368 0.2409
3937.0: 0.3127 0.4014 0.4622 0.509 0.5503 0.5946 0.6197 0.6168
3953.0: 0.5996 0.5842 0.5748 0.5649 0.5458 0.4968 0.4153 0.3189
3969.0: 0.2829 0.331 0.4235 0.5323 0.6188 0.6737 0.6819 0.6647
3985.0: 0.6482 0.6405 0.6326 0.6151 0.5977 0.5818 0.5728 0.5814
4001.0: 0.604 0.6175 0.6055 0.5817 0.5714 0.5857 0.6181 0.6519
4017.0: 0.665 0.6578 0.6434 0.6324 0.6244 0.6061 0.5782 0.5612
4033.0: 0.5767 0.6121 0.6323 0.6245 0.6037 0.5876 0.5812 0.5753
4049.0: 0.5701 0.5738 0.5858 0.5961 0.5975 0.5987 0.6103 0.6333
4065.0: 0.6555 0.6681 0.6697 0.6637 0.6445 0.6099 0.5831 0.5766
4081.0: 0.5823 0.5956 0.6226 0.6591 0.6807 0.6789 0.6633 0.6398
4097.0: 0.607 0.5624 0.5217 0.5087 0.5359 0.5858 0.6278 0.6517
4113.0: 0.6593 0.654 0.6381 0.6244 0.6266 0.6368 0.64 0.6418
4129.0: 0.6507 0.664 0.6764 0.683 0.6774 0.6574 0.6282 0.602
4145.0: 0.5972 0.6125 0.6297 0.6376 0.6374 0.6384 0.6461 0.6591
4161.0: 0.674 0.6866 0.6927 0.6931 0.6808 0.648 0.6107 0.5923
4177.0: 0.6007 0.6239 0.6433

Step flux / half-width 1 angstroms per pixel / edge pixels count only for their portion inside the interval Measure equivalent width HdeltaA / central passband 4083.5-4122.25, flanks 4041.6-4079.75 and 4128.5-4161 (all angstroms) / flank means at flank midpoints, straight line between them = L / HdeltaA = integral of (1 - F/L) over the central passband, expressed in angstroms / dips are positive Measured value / 0.6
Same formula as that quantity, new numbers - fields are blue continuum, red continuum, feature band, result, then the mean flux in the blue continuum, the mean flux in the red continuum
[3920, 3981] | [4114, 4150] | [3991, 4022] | -4.6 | 0.481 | 0.641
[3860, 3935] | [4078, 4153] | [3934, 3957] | 2.5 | 0.546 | 0.625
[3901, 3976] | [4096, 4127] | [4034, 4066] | -2.0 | 0.495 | 0.607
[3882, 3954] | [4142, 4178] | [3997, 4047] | -3.0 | 0.522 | 0.641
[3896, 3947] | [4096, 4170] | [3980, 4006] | -3.3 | 0.505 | 0.634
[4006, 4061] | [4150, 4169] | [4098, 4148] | 1.9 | 0.604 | 0.664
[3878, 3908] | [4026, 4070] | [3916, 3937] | 5.4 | 0.573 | 0.604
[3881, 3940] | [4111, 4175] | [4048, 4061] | 0.2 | 0.513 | 0.648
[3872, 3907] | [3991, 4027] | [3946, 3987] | 3.8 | 0.571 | 0.611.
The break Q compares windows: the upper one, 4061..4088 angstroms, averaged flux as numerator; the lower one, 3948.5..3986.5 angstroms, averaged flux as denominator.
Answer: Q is 1.17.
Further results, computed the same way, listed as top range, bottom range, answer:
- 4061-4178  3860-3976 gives 1.21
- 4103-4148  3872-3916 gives 1.10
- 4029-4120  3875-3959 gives 1.15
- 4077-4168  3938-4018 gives 1.13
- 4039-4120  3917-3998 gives 1.19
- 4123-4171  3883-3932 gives 1.20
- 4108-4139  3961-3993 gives 1.22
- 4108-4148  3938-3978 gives 1.28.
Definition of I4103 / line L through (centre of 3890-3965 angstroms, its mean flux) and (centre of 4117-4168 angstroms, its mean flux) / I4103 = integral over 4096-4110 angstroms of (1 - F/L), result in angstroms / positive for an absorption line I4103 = 1.4 angstroms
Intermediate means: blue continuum 0.525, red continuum 0.648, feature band 0.564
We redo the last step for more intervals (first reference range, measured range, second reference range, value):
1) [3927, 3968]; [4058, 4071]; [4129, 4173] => -1.5 angstroms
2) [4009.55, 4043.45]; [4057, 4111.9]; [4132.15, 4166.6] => 1.4 angstroms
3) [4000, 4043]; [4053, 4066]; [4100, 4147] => 0.1 angstroms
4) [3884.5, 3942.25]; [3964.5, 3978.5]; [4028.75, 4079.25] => 3.1 angstroms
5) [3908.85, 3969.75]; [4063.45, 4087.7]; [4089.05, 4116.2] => -1.5 angstroms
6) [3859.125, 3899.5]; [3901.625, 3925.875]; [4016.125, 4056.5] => 0.4 angstroms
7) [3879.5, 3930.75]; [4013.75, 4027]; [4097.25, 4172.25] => -1.1 angstroms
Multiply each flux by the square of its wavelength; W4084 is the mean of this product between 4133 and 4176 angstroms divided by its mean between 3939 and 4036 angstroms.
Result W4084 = 1.23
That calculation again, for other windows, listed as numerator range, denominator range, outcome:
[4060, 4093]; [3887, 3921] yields 1.21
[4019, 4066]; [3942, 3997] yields 1.13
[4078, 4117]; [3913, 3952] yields 1.39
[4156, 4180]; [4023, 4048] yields 1.16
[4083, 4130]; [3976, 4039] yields 1.06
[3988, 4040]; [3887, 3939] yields 1.26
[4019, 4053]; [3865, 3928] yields 1.13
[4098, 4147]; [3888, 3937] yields 1.34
